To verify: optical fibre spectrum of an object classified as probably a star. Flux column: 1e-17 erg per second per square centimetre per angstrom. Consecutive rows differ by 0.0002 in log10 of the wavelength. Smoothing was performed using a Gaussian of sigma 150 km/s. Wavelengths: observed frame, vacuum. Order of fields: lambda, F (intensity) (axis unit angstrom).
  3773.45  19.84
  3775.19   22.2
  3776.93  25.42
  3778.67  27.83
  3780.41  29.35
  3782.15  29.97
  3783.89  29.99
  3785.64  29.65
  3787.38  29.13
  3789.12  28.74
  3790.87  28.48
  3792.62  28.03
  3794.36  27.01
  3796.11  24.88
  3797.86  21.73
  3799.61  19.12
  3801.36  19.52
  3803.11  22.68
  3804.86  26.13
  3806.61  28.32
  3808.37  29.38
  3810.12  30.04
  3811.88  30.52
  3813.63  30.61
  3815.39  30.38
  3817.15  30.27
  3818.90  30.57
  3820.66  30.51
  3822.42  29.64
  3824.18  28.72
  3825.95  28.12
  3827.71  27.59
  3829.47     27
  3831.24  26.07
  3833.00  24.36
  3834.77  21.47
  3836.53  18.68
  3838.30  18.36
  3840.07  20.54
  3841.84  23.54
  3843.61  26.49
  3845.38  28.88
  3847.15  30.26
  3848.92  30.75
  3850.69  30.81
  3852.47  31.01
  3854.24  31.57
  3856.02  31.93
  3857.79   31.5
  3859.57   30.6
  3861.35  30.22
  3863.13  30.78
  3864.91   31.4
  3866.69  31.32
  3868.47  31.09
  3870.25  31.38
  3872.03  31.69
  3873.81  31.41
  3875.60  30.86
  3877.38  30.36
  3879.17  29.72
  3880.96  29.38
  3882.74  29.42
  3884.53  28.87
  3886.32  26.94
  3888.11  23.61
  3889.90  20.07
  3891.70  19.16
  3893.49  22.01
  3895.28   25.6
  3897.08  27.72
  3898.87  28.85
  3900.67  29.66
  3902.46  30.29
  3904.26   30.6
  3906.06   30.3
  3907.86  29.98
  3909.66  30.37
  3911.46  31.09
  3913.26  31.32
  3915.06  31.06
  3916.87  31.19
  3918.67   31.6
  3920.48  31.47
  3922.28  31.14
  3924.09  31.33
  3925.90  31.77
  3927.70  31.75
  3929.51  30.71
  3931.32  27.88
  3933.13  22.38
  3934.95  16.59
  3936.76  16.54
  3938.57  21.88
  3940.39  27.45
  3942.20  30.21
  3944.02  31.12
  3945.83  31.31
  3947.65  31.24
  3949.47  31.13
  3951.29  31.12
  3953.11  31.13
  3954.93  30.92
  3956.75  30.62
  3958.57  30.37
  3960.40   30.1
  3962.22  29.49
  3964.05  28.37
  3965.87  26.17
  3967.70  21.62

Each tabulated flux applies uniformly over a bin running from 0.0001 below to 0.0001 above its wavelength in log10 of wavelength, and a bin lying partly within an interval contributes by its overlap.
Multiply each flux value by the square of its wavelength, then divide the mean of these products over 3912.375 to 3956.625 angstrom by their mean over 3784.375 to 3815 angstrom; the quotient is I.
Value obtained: 1.16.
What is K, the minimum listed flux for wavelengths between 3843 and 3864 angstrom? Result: 26.49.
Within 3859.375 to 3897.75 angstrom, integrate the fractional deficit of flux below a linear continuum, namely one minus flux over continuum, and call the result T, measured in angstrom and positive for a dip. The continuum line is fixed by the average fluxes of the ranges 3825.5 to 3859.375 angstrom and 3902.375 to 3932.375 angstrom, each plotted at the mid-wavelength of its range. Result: 0.5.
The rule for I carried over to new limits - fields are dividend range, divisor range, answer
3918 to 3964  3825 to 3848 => 1.23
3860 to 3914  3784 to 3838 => 1.12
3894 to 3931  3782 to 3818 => 1.18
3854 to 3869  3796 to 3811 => 1.30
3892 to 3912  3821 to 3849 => 1.15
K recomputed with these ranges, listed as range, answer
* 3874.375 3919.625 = 19.16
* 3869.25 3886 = 28.87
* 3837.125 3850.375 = 18.36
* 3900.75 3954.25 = 16.54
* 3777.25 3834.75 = 19.12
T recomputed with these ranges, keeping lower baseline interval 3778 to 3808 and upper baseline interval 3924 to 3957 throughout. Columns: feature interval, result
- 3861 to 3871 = -1.37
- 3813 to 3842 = 0.67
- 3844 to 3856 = -1.47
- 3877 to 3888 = -0.46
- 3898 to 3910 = -0.97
